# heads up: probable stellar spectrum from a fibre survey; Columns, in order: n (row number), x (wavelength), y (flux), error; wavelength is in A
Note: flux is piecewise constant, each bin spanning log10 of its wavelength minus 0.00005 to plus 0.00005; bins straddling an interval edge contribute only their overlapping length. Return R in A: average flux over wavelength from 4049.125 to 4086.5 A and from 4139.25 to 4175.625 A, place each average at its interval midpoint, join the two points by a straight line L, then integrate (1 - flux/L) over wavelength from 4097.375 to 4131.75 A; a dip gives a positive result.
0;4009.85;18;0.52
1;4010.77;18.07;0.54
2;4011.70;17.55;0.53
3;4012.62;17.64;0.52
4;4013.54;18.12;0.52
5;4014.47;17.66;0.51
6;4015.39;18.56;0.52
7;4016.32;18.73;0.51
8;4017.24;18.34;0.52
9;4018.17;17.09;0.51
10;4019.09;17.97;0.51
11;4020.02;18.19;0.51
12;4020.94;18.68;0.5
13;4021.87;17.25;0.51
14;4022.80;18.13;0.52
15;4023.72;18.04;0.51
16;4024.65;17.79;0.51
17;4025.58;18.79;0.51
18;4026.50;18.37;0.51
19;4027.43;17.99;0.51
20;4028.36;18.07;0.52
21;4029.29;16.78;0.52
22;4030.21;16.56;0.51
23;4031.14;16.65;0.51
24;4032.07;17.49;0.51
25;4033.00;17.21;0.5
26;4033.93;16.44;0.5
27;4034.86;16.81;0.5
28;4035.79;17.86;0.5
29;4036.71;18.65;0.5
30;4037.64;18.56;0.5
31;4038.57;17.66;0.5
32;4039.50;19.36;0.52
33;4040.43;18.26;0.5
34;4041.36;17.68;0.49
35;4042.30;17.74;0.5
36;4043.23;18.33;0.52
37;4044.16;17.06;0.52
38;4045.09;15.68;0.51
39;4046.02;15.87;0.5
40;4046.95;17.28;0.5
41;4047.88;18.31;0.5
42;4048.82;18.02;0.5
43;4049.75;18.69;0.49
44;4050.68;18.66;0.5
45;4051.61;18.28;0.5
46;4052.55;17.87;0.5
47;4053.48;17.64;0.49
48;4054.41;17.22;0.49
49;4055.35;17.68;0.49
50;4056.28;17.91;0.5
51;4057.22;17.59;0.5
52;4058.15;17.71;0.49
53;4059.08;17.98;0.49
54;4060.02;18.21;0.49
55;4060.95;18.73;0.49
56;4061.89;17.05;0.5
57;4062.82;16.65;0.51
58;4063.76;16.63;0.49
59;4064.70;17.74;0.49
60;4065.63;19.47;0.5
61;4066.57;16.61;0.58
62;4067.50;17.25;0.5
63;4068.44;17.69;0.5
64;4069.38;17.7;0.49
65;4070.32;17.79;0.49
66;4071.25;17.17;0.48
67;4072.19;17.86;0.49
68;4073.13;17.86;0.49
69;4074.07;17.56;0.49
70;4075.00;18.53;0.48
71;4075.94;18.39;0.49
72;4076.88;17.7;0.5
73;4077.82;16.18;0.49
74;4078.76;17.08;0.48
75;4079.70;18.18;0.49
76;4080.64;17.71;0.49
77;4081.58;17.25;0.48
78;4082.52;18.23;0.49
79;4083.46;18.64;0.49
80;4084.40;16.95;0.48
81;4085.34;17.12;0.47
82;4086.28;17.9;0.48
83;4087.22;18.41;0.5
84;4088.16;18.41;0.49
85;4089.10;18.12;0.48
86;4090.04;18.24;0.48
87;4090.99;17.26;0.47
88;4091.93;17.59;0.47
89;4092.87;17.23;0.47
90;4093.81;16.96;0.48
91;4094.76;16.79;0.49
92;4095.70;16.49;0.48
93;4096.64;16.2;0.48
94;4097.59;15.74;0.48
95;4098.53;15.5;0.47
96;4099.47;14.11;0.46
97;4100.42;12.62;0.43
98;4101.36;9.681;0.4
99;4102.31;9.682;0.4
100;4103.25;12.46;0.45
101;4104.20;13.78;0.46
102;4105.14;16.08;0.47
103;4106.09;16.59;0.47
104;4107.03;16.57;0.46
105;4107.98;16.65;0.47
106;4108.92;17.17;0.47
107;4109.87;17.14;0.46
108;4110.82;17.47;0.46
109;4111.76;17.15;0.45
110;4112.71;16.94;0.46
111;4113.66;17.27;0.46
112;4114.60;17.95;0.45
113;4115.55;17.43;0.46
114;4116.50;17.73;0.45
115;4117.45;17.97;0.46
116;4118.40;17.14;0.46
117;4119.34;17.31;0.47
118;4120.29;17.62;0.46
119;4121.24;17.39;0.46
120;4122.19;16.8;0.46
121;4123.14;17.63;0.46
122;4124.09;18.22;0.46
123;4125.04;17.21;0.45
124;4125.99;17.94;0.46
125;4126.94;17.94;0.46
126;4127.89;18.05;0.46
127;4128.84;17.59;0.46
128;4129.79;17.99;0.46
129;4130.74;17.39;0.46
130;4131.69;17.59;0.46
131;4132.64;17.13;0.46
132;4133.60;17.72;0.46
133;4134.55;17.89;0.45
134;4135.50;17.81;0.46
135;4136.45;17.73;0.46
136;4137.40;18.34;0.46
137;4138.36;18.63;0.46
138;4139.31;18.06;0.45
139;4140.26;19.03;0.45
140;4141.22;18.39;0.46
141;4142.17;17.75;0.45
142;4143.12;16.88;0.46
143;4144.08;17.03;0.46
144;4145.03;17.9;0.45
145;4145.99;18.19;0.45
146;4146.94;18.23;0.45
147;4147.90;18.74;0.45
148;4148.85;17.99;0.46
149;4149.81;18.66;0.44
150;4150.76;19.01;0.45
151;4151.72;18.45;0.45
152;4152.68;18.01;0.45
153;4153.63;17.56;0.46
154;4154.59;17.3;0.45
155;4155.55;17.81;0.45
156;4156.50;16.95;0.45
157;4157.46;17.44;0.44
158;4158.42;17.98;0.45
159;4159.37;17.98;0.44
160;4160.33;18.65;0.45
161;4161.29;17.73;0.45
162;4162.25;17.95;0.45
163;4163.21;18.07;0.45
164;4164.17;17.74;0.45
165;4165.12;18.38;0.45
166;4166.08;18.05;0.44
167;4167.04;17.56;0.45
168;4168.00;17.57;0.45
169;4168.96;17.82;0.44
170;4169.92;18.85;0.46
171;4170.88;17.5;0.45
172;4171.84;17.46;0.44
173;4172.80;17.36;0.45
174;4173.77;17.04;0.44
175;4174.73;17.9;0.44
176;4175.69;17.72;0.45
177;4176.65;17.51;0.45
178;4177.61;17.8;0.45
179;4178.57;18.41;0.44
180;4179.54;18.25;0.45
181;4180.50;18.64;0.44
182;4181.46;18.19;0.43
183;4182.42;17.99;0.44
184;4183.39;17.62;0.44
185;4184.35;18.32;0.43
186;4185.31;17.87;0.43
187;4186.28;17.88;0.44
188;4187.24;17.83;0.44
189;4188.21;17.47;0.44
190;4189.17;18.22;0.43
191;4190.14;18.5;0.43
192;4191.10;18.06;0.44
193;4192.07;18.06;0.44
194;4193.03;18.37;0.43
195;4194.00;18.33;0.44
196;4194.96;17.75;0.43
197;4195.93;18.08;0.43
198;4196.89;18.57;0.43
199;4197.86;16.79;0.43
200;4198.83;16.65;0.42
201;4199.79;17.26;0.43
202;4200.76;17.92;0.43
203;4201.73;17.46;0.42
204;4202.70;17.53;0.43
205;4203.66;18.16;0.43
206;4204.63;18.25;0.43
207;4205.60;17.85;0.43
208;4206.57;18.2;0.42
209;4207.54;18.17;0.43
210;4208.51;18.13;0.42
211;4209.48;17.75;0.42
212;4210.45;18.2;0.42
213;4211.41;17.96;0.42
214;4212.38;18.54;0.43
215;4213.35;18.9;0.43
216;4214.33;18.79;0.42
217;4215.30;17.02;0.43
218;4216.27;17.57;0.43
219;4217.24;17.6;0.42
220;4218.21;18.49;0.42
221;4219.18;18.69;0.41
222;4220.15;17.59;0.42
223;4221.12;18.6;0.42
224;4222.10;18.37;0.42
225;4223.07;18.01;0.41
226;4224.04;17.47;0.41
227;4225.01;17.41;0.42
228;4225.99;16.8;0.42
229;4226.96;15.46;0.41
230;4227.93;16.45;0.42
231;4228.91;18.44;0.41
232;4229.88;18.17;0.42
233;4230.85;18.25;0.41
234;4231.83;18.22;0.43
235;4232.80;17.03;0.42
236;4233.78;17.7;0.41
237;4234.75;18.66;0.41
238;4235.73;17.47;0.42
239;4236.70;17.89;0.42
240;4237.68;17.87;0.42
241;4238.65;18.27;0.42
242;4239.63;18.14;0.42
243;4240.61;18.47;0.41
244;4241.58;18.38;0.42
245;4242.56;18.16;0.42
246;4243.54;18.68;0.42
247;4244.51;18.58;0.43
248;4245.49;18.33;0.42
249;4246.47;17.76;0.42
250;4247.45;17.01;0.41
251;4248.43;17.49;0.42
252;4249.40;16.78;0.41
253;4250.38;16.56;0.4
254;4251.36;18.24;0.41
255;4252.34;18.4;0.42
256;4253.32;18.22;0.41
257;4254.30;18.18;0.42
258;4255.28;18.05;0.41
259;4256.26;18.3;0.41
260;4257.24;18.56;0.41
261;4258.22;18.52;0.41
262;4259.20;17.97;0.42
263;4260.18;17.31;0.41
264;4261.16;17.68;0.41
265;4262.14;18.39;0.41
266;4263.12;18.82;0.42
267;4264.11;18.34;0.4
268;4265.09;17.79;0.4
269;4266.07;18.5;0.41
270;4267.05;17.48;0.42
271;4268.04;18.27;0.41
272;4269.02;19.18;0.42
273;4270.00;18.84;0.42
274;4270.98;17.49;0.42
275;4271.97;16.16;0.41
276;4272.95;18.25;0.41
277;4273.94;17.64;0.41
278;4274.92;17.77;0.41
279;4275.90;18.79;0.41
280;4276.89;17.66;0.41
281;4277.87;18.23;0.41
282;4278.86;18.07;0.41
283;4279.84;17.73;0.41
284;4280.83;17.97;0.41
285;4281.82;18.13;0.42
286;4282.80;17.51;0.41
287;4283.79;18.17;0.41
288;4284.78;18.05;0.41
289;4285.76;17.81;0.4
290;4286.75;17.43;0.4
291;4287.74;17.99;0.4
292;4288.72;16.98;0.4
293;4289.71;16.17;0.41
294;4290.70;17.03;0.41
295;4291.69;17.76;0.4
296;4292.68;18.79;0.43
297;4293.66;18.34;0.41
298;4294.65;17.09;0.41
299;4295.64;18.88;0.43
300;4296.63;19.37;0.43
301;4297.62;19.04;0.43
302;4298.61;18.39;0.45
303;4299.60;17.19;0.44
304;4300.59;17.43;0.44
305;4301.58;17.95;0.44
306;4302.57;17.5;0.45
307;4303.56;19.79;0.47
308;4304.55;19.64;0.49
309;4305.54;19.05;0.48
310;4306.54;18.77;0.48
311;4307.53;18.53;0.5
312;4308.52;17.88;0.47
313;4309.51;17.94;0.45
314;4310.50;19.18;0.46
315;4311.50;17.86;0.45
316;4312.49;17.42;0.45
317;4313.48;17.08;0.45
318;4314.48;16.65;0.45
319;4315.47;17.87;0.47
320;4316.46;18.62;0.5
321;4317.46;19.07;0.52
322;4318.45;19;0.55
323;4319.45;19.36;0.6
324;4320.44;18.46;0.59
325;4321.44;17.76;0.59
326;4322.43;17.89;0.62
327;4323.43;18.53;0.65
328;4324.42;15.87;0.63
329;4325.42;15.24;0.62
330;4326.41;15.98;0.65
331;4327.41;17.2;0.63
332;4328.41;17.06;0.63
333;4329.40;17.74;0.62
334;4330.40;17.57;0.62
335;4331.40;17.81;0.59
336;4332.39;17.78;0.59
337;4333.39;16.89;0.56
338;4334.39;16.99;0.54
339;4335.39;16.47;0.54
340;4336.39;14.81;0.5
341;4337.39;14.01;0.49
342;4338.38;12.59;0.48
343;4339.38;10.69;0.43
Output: 2.7 A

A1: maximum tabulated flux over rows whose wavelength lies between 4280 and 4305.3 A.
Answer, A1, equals 19.79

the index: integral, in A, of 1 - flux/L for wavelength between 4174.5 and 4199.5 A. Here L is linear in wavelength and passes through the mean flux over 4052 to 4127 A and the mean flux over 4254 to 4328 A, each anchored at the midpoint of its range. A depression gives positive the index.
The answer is -0.6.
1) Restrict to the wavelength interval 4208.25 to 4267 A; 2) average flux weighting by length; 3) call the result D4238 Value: 18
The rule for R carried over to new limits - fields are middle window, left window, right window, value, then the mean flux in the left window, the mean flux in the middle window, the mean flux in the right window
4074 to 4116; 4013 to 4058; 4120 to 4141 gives 2.9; 17.8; 16.6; 17.8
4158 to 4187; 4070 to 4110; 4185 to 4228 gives -0.7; 16.6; 17.9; 17.9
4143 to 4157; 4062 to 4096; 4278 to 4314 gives -0.2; 17.6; 17.9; 18.1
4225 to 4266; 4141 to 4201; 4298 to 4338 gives -0.3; 17.9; 17.9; 17.6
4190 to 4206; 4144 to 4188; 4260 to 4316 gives 0.1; 17.9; 17.9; 18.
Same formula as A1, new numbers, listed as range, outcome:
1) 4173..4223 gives 18.9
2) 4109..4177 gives 19.03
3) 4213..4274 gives 19.18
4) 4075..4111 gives 18.64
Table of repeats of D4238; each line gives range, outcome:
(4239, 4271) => 18.1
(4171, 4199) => 17.9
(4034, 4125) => 17.2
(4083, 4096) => 17.6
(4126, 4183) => 17.9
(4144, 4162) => 18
